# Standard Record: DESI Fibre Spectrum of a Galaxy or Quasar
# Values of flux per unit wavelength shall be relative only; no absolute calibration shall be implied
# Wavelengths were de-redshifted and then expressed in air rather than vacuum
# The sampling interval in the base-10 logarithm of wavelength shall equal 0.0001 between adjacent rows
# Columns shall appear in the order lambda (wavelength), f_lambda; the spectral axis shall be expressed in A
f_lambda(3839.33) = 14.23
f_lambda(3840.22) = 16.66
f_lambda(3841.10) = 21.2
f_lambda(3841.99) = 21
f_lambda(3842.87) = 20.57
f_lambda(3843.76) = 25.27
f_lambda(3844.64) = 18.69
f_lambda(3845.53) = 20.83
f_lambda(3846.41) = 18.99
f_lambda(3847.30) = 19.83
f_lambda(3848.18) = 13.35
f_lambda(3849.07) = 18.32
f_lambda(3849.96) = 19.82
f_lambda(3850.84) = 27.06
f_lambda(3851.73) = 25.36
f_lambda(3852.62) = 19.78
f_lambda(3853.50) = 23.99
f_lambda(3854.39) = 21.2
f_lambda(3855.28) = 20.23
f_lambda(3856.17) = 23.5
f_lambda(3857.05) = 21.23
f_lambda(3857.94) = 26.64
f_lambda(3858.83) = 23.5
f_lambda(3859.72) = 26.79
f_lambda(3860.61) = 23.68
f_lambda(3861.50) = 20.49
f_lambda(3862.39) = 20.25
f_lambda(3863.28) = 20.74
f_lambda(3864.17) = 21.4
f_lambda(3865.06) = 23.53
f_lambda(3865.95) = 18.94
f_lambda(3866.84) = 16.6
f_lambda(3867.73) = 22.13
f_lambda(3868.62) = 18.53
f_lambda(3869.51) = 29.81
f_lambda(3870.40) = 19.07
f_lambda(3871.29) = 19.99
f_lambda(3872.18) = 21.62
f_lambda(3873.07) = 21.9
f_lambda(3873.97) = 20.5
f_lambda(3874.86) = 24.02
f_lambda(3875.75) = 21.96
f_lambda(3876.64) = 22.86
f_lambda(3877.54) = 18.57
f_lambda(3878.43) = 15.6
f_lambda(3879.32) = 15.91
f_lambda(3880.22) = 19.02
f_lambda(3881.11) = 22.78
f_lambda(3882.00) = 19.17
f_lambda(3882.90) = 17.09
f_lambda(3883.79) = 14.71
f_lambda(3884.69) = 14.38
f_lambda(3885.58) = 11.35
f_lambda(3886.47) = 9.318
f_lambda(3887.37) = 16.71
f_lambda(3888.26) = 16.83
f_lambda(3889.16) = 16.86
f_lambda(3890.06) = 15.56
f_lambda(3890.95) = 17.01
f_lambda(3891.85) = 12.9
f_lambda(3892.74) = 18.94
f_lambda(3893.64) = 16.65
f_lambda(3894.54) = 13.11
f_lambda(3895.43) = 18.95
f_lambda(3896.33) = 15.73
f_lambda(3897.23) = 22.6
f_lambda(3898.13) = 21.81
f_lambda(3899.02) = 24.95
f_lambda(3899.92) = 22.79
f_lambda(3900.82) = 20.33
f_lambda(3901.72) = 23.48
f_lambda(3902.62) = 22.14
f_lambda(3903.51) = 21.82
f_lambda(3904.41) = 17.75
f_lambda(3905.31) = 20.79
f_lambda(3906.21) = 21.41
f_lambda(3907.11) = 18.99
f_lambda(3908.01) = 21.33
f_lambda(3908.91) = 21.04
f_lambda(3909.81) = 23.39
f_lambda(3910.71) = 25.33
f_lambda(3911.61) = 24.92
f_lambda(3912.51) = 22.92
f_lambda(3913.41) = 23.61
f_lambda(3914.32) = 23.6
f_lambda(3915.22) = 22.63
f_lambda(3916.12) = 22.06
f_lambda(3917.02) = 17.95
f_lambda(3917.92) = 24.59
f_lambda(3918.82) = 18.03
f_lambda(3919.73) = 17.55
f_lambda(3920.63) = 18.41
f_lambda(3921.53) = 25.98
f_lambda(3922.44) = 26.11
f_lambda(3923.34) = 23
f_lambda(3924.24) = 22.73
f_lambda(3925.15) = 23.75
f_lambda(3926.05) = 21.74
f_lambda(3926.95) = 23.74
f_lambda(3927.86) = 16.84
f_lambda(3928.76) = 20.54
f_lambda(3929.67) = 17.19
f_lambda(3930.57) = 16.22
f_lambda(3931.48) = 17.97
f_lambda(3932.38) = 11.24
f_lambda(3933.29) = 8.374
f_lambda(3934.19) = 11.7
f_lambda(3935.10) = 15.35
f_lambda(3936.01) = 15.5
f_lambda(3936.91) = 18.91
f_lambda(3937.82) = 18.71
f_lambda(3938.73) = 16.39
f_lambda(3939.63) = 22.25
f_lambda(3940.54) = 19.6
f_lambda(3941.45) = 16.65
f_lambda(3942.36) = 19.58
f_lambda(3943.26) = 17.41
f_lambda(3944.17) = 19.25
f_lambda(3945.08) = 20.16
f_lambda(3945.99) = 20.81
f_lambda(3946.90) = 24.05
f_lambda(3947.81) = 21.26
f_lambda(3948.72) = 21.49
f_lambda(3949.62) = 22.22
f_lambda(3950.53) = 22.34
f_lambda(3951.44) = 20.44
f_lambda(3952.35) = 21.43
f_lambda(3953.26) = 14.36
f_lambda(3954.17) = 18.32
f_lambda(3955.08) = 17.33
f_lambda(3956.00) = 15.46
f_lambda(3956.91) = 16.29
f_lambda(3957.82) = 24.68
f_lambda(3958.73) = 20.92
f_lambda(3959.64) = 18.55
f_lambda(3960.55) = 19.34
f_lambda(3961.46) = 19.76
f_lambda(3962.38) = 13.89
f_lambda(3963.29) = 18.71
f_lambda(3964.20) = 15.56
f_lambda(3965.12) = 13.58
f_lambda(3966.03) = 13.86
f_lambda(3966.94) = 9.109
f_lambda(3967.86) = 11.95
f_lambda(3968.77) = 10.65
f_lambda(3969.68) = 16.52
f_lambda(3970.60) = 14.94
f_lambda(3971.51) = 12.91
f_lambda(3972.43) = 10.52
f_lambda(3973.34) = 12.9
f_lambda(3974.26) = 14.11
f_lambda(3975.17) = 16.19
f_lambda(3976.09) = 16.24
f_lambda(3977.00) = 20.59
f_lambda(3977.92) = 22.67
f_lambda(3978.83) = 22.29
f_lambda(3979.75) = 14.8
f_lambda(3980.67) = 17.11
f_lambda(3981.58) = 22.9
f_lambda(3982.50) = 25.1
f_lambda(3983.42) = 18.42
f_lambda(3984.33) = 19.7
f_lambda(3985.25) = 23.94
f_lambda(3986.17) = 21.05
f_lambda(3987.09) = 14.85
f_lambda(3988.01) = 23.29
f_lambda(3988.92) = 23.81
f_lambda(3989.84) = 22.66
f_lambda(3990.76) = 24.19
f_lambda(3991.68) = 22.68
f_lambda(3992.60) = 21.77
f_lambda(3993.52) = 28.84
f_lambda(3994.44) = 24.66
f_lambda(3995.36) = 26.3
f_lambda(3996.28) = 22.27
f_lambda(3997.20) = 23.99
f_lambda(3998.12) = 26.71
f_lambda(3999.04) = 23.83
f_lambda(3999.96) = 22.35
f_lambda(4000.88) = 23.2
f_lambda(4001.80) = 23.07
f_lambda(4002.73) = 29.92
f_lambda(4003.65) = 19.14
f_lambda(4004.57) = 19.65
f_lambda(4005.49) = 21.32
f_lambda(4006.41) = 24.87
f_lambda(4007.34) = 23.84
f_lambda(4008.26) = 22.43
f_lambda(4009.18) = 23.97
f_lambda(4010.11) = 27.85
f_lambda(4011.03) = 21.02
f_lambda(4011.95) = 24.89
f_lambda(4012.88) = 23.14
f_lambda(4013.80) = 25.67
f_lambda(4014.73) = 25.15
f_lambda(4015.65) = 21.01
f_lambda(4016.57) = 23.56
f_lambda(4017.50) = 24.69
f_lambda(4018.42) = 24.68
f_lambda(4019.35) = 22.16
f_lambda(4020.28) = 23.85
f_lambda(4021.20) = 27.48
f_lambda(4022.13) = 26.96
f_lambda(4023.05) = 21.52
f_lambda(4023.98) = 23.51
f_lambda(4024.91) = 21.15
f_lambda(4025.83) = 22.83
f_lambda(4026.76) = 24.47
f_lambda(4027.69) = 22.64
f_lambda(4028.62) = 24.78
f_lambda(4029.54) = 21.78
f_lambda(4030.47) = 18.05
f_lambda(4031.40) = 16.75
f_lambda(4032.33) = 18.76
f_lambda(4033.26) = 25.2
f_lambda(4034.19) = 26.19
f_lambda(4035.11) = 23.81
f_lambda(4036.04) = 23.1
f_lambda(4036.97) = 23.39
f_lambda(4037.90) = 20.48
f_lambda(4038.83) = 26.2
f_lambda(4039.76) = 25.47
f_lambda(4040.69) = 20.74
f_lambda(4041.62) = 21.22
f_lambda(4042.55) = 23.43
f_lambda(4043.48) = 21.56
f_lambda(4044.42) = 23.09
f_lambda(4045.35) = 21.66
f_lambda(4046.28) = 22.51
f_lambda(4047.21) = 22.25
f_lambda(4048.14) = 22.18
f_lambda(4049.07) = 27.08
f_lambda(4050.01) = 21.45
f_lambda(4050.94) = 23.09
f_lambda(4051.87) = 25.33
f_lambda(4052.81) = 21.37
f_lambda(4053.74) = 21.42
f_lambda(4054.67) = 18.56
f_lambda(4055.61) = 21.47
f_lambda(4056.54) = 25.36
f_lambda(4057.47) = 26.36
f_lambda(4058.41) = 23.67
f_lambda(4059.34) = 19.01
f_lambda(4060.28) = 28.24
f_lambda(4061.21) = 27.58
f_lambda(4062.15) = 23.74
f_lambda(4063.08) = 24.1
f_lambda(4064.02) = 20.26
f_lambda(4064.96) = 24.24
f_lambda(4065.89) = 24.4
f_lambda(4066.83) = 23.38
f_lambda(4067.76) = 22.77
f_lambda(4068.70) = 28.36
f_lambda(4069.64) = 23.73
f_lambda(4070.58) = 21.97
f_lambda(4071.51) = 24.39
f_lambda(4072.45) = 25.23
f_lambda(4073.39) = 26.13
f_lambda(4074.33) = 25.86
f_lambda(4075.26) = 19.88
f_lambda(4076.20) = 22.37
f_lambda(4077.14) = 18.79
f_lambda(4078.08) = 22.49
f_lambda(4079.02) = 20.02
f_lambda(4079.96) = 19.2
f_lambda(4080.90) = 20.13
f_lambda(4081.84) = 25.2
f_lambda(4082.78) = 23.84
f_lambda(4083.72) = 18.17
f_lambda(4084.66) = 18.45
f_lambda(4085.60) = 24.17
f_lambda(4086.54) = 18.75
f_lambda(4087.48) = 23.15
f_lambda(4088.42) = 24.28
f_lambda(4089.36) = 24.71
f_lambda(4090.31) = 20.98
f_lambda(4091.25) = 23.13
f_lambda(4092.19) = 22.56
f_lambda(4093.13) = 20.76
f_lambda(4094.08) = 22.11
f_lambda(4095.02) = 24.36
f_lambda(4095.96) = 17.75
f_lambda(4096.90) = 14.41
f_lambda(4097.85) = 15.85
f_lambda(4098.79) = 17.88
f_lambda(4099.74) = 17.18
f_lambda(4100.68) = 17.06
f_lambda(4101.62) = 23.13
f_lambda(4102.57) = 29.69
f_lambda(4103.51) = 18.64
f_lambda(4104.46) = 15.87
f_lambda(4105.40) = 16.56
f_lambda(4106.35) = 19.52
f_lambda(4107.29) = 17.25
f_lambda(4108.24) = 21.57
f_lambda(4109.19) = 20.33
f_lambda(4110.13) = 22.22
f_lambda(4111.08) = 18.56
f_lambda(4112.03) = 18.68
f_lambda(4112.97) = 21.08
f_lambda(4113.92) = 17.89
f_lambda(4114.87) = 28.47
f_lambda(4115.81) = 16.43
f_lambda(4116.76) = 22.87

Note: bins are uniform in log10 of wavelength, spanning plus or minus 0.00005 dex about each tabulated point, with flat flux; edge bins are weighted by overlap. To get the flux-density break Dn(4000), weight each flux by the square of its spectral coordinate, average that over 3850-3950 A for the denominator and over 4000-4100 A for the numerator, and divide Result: 1.22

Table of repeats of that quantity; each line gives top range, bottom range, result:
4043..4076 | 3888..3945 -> 1.29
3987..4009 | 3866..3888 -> 1.32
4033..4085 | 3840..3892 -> 1.27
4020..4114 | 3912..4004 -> 1.19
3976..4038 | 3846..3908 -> 1.23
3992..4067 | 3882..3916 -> 1.29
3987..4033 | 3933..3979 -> 1.38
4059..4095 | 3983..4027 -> 1.01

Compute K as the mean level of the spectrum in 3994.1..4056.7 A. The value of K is 23.2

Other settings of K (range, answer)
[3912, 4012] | 19.9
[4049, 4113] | 21.8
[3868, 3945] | 19.4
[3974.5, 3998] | 21.6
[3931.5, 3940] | 15.5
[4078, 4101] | 20.7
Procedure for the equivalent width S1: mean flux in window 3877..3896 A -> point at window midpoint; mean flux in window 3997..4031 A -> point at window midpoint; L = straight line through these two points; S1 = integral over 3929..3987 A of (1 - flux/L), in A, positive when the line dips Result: 7.6 A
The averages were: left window 16.3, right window 23.5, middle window 17.6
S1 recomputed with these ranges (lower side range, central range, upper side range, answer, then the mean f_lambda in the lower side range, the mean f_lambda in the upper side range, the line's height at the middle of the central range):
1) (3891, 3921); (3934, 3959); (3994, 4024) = 3.2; 20.6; 23.9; 21.9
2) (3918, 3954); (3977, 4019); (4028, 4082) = -3.5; 19.3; 22.9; 21.2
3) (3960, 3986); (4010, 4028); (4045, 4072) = -3.1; 16.8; 23.5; 20.4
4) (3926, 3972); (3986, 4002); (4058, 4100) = -3.5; 17.5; 22.2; 19.1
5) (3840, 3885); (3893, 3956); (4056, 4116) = 3.2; 20.8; 21.8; 21.1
